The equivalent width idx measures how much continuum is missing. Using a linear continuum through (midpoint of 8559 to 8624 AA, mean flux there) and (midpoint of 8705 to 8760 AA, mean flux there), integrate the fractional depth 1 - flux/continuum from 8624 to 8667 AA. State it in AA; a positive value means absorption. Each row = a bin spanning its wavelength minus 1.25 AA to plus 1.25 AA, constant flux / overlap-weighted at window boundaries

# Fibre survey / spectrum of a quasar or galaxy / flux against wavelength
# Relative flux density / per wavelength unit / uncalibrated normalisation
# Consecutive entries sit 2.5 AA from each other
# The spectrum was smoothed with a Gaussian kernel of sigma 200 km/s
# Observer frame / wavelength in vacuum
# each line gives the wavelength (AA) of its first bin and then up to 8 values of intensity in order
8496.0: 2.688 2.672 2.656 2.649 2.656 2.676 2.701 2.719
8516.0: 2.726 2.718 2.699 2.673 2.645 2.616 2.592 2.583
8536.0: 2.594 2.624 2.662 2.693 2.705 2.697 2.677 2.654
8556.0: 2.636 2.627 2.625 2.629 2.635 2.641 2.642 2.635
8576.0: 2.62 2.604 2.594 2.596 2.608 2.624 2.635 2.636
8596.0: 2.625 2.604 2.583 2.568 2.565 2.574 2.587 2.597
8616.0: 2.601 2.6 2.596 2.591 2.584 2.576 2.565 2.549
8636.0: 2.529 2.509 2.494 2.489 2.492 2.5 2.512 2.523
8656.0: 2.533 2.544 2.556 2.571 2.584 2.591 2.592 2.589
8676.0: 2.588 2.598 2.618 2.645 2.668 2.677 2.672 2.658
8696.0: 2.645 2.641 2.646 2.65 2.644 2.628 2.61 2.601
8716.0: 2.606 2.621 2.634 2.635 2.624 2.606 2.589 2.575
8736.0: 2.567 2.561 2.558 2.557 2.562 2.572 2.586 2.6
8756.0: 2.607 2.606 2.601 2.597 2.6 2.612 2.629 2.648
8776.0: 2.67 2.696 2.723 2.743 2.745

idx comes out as 1.1 AA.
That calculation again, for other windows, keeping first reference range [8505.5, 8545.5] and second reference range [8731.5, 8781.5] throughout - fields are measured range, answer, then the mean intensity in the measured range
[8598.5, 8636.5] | 0.9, 2.58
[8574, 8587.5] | 0.2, 2.61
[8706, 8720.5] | 0.0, 2.62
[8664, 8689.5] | 0.1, 2.61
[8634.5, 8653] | 0.9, 2.5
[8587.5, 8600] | 0.1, 2.62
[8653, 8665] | 0.4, 2.55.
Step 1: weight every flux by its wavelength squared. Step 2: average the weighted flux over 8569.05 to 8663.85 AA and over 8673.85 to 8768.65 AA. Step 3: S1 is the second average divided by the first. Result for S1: 1.04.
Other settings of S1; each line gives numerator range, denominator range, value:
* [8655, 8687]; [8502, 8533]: 1.01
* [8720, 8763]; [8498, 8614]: 1.03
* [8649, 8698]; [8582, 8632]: 1.02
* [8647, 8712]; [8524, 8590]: 1.02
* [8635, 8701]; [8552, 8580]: 1.00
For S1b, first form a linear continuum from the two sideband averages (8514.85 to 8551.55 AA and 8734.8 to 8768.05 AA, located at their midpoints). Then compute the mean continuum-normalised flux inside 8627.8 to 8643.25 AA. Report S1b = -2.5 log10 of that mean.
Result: 0.039 mag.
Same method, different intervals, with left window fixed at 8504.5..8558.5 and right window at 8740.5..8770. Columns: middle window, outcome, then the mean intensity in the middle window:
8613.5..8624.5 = 0.02 mag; 2.6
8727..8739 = 0.01 mag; 2.58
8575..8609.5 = 0.02 mag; 2.6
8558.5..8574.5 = 0.01 mag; 2.63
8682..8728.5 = -0.01 mag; 2.64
